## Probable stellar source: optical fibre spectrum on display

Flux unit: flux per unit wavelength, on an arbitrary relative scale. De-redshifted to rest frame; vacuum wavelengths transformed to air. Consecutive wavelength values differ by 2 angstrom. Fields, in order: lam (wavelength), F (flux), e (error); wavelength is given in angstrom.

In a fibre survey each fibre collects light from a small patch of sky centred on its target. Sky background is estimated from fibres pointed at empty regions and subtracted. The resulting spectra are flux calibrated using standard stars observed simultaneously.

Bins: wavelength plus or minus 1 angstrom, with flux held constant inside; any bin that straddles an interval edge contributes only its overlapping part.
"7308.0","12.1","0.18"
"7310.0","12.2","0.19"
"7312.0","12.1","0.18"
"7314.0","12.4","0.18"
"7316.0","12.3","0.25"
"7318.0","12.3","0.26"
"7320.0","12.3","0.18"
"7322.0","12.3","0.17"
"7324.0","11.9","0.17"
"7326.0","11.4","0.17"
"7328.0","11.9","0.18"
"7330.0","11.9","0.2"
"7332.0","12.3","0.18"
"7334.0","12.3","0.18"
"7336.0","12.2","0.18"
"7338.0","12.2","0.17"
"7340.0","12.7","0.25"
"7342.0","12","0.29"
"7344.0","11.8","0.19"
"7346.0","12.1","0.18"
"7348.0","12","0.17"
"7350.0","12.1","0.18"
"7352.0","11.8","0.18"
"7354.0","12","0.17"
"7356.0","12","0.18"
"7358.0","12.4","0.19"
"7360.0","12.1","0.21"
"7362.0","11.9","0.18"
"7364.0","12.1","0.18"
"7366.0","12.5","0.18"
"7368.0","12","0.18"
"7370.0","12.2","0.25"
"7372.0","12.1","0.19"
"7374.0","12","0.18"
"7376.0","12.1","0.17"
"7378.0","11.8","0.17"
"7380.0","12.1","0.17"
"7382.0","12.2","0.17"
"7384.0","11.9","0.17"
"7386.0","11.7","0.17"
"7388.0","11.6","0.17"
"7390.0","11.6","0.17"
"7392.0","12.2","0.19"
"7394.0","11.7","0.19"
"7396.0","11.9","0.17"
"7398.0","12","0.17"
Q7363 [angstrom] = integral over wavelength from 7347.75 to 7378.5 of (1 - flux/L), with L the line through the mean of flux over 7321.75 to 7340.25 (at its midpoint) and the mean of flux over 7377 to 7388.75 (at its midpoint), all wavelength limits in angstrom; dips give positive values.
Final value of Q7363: -0.3 angstrom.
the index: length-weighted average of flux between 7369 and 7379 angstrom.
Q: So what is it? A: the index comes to 12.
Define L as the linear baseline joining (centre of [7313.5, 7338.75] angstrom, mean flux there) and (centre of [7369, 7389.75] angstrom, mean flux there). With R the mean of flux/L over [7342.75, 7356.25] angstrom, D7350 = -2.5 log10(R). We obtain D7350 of 0.01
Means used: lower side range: 12.1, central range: 12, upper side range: 12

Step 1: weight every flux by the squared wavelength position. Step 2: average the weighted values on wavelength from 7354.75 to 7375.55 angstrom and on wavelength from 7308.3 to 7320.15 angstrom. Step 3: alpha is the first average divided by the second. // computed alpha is 1.00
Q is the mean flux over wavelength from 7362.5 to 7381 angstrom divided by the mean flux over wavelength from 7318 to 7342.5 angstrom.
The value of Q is 1.0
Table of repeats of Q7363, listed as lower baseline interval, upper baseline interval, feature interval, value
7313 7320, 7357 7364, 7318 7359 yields 0.48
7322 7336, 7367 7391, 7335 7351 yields -0.21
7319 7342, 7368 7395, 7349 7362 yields -0.02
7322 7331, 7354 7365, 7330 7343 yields -0.37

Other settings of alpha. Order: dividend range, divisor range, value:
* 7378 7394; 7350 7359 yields 0.99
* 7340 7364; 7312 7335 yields 1.00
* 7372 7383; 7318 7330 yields 1.02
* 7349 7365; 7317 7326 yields 1.00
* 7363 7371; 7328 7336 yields 1.01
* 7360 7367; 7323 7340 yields 1.02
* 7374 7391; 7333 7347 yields 0.99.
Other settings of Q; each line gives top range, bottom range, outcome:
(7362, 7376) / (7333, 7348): 1.00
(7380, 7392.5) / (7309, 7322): 0.97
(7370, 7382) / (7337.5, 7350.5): 0.99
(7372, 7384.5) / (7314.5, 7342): 0.99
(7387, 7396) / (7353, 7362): 0.97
